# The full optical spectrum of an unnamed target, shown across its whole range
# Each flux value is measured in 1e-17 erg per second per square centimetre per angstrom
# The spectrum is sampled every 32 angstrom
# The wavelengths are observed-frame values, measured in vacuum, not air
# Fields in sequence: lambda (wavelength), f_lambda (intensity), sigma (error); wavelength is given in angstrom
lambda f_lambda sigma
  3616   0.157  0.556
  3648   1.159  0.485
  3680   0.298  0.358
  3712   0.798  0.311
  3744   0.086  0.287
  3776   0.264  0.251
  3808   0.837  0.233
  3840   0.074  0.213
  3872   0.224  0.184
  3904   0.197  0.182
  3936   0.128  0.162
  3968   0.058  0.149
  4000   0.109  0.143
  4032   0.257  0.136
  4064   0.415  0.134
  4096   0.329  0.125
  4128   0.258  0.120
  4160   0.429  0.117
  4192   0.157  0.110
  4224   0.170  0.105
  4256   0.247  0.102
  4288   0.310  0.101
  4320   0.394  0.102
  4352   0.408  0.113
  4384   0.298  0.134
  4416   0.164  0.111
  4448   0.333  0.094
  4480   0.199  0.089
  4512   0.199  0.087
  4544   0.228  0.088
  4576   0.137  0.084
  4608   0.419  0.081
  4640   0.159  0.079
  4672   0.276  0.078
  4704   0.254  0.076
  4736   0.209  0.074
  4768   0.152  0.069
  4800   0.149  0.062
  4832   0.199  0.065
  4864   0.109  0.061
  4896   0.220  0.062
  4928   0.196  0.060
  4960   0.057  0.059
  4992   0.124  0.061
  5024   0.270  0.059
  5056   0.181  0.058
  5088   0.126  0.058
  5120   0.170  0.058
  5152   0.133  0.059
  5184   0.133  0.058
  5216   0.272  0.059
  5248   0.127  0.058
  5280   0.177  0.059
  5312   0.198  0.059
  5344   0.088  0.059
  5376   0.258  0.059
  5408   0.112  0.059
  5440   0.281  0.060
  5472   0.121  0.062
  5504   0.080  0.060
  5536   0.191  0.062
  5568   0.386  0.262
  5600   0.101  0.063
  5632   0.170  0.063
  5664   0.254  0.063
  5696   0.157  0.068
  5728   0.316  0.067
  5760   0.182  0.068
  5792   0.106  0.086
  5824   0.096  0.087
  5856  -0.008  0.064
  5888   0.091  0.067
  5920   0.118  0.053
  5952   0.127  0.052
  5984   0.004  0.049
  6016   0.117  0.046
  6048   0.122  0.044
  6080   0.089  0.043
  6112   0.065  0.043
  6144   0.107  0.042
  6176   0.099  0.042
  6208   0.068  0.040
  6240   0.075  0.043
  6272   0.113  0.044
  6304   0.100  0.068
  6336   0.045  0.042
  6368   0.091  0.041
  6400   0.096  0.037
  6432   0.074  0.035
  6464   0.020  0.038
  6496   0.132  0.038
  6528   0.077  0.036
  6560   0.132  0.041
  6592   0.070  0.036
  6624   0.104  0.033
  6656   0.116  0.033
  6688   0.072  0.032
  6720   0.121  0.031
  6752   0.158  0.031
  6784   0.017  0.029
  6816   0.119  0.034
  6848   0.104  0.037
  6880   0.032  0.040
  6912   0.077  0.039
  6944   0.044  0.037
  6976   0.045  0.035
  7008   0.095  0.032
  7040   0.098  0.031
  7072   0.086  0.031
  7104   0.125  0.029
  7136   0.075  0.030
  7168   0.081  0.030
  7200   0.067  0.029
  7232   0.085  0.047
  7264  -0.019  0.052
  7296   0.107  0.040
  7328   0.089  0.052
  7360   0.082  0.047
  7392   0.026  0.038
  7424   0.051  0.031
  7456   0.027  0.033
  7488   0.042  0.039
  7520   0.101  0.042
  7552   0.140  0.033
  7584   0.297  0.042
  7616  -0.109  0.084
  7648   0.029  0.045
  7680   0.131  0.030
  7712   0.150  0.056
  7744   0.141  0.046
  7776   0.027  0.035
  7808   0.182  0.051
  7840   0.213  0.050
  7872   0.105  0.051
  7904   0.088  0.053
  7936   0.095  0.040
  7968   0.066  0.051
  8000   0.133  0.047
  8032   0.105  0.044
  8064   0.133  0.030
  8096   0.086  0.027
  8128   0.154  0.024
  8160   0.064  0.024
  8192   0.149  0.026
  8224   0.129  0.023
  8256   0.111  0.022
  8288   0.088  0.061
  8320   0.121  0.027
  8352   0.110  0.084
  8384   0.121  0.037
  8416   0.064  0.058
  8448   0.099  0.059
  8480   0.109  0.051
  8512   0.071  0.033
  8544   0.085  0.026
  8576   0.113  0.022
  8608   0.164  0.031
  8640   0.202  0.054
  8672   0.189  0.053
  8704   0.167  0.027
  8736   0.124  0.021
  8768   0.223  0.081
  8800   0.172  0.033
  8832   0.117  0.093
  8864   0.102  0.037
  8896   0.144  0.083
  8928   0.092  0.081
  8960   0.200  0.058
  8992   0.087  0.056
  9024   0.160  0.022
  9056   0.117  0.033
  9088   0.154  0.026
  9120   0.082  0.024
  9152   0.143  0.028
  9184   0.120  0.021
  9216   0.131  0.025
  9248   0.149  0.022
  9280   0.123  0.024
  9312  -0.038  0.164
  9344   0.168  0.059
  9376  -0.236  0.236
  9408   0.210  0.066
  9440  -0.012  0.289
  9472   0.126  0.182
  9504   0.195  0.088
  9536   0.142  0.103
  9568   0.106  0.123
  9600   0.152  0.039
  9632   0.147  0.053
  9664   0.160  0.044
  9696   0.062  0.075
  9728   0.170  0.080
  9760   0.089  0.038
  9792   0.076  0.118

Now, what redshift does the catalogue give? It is 1.030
